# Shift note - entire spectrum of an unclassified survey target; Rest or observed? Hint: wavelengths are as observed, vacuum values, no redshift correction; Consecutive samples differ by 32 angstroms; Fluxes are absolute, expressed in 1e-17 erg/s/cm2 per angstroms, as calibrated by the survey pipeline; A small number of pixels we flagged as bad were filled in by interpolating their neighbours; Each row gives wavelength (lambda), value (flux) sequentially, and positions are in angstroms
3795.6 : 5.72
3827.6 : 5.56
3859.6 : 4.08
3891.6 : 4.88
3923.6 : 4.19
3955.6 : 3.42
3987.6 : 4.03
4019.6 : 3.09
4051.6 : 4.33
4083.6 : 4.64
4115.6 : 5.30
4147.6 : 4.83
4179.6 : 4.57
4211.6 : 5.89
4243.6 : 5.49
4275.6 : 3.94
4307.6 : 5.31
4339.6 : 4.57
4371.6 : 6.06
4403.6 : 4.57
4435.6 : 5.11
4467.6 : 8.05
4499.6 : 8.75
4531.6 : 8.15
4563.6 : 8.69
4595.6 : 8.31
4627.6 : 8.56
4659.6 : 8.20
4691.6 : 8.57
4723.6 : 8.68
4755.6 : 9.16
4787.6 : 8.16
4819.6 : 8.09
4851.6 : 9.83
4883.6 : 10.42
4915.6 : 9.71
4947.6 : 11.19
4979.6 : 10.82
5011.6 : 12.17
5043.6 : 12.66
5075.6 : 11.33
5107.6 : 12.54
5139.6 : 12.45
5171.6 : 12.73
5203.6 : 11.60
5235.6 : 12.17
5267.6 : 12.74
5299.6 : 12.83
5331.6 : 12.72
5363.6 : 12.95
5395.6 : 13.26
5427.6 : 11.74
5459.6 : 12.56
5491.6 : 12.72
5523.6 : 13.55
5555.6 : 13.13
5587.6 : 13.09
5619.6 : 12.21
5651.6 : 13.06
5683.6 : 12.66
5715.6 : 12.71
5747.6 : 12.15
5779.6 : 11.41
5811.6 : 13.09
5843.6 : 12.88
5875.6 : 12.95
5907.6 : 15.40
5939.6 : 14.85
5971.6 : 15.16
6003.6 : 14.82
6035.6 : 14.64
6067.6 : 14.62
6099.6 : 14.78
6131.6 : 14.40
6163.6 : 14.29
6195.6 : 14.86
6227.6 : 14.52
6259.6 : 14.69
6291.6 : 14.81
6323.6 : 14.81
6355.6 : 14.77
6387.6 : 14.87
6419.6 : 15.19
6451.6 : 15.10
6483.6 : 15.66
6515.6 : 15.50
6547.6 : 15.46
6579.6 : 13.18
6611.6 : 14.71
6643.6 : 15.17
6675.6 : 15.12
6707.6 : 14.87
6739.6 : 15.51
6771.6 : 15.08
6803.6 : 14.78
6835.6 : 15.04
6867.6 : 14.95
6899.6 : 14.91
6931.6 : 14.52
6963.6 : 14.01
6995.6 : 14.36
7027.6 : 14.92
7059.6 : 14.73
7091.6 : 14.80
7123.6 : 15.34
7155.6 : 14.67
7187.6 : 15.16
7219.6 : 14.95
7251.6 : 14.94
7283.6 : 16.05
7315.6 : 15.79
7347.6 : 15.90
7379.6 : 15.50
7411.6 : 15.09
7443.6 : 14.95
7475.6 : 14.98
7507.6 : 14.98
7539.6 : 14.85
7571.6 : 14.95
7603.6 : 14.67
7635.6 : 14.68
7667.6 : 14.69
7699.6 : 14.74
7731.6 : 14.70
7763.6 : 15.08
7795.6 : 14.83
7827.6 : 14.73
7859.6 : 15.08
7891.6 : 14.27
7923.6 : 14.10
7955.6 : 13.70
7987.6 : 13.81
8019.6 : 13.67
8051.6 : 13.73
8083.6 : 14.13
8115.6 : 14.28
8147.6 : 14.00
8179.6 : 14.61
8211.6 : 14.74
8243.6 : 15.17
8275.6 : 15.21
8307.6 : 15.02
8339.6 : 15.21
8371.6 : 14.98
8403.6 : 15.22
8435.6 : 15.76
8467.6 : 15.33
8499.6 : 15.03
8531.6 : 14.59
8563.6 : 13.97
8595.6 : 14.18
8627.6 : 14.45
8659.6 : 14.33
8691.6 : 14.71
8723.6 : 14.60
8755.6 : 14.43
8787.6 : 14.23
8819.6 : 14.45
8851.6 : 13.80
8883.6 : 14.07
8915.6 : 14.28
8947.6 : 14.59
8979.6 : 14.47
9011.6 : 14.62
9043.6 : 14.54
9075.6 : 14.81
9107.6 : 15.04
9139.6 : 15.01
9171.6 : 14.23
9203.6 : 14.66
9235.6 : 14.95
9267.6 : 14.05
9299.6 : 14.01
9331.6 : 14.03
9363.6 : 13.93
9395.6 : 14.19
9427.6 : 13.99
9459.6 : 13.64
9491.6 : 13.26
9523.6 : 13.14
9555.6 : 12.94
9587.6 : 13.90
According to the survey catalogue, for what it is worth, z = 0.12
